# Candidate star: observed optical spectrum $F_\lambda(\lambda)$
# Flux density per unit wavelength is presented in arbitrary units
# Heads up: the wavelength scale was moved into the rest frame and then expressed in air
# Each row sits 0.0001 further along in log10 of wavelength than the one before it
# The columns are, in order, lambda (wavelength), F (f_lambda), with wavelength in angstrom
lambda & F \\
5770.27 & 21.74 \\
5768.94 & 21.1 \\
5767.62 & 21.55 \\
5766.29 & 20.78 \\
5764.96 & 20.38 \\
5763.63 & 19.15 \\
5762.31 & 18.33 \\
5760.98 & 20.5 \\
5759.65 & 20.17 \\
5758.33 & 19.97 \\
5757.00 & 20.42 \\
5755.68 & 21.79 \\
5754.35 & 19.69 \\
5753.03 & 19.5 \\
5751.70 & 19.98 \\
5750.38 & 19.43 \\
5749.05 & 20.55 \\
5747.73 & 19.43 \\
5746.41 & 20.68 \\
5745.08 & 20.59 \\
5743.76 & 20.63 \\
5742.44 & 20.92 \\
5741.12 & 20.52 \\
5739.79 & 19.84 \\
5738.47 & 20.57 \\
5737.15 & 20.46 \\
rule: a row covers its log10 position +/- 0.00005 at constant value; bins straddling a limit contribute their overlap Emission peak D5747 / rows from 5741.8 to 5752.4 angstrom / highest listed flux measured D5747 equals 20.92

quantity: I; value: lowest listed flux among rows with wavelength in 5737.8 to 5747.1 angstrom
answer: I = 19.84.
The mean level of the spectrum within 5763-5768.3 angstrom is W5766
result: 20.5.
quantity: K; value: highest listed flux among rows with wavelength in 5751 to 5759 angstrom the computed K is 21.79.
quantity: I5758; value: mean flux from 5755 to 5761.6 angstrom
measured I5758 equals 20.6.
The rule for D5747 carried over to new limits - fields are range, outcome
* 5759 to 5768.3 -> 21.55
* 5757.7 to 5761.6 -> 20.5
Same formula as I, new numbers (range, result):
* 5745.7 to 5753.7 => 19.43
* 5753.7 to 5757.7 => 19.69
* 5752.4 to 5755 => 19.5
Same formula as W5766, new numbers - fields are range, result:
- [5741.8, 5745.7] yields 20.7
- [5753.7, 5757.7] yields 20.6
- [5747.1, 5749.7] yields 20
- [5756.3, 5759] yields 20.3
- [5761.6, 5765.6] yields 19.3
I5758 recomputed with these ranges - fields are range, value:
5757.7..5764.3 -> 19.6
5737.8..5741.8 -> 20.3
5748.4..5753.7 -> 19.9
